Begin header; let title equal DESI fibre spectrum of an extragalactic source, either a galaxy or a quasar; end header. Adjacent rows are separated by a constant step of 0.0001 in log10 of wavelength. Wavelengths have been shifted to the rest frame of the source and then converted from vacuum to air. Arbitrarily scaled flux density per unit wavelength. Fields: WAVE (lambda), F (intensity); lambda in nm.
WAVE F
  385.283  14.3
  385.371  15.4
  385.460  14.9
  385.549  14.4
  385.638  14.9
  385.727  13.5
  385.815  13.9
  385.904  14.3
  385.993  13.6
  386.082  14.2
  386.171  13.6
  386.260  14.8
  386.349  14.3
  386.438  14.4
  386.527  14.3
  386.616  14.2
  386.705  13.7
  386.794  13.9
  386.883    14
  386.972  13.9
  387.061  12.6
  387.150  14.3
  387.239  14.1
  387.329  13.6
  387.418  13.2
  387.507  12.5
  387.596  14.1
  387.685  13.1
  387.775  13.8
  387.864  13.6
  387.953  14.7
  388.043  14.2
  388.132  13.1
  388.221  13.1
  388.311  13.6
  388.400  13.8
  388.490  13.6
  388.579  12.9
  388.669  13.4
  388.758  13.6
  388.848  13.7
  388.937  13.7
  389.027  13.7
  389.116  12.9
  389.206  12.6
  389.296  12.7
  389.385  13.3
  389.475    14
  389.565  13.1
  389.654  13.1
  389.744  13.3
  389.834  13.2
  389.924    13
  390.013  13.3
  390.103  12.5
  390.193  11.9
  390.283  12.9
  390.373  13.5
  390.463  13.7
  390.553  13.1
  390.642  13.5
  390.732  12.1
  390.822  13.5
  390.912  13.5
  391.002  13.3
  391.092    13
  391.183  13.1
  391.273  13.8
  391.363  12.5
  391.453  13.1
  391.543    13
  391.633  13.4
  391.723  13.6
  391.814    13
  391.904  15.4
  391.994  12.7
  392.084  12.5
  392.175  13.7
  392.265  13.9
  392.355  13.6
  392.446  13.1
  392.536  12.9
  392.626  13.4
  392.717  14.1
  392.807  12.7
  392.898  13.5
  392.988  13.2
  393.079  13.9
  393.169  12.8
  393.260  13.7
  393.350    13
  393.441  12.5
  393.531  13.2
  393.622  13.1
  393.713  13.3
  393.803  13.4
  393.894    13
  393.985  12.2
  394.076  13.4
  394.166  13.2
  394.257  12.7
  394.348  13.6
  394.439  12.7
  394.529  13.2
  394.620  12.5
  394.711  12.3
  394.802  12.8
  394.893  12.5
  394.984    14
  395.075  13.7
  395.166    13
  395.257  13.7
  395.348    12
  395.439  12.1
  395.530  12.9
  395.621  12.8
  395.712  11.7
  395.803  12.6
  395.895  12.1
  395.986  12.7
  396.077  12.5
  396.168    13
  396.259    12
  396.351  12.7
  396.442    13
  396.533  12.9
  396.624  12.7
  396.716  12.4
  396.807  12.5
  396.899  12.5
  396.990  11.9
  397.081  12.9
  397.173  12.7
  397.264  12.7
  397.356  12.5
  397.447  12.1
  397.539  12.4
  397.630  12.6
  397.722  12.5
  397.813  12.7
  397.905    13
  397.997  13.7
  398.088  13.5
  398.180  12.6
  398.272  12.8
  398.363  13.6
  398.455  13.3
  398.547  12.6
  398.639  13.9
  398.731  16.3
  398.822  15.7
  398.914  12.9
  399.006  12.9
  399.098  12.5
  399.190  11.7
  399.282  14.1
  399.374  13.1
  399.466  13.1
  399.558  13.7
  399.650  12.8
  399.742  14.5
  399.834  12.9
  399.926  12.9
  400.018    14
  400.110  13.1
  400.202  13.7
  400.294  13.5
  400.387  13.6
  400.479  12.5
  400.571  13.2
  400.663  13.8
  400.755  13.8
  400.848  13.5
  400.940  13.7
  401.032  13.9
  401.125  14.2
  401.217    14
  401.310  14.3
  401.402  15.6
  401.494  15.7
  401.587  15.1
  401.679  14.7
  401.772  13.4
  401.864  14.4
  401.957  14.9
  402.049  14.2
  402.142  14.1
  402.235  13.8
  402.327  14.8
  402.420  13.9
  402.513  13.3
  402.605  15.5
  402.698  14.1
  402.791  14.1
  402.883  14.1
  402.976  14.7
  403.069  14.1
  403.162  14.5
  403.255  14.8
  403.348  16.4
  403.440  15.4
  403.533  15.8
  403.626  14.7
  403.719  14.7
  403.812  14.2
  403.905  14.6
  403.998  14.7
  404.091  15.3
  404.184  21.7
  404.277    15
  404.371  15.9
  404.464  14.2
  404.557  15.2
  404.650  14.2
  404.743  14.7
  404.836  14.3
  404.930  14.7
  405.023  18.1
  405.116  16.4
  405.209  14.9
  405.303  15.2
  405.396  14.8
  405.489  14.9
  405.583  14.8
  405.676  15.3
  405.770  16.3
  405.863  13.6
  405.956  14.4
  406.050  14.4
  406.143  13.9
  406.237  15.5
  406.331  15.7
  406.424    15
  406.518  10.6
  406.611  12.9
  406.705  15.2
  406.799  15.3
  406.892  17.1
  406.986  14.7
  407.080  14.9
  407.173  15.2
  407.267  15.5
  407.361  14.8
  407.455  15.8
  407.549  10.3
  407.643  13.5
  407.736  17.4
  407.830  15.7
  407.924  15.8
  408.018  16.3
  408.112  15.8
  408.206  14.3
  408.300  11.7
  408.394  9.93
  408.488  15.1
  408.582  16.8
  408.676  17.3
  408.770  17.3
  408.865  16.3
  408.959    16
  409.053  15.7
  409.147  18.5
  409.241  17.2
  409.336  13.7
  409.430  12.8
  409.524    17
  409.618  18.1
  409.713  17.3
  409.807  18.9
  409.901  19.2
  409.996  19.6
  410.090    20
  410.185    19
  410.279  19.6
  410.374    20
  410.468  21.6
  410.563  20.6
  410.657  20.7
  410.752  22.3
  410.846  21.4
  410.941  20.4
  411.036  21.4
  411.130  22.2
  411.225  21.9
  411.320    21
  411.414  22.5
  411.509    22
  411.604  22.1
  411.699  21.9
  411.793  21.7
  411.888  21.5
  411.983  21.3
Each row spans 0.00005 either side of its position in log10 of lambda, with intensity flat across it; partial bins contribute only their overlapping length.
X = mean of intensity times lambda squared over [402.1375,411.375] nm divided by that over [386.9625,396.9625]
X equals 1.32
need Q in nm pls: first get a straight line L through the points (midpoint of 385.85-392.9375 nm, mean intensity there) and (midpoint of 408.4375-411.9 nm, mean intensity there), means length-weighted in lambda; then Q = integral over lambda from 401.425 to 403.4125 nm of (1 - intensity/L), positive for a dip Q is 0.29 nm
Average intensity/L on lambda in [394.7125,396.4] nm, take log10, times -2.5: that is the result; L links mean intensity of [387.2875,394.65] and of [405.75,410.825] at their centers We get 0.11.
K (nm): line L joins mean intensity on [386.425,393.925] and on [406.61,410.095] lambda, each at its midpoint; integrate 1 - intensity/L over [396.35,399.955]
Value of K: 0.34 nm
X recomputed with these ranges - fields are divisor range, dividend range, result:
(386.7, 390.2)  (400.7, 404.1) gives 1.16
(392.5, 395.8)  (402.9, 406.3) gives 1.23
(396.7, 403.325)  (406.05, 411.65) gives 1.31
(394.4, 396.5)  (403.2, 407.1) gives 1.25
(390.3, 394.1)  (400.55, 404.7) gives 1.17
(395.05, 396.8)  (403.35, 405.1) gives 1.27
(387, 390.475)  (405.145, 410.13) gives 1.27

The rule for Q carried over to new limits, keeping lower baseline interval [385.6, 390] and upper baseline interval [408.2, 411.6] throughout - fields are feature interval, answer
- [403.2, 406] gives 0.319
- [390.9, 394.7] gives 0.389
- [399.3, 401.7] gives 0.380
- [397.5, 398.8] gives 0.211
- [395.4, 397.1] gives 0.324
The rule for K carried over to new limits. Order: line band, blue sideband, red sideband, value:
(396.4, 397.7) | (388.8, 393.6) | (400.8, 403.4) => 0.123 nm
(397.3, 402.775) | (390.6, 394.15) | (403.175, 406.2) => 0.315 nm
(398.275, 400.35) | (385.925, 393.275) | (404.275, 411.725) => 0.227 nm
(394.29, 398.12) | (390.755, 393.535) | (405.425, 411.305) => 0.378 nm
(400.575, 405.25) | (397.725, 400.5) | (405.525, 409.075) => -0.236 nm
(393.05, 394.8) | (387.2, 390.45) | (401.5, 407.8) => 0.102 nm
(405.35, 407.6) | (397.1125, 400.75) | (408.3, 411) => 0.253 nm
